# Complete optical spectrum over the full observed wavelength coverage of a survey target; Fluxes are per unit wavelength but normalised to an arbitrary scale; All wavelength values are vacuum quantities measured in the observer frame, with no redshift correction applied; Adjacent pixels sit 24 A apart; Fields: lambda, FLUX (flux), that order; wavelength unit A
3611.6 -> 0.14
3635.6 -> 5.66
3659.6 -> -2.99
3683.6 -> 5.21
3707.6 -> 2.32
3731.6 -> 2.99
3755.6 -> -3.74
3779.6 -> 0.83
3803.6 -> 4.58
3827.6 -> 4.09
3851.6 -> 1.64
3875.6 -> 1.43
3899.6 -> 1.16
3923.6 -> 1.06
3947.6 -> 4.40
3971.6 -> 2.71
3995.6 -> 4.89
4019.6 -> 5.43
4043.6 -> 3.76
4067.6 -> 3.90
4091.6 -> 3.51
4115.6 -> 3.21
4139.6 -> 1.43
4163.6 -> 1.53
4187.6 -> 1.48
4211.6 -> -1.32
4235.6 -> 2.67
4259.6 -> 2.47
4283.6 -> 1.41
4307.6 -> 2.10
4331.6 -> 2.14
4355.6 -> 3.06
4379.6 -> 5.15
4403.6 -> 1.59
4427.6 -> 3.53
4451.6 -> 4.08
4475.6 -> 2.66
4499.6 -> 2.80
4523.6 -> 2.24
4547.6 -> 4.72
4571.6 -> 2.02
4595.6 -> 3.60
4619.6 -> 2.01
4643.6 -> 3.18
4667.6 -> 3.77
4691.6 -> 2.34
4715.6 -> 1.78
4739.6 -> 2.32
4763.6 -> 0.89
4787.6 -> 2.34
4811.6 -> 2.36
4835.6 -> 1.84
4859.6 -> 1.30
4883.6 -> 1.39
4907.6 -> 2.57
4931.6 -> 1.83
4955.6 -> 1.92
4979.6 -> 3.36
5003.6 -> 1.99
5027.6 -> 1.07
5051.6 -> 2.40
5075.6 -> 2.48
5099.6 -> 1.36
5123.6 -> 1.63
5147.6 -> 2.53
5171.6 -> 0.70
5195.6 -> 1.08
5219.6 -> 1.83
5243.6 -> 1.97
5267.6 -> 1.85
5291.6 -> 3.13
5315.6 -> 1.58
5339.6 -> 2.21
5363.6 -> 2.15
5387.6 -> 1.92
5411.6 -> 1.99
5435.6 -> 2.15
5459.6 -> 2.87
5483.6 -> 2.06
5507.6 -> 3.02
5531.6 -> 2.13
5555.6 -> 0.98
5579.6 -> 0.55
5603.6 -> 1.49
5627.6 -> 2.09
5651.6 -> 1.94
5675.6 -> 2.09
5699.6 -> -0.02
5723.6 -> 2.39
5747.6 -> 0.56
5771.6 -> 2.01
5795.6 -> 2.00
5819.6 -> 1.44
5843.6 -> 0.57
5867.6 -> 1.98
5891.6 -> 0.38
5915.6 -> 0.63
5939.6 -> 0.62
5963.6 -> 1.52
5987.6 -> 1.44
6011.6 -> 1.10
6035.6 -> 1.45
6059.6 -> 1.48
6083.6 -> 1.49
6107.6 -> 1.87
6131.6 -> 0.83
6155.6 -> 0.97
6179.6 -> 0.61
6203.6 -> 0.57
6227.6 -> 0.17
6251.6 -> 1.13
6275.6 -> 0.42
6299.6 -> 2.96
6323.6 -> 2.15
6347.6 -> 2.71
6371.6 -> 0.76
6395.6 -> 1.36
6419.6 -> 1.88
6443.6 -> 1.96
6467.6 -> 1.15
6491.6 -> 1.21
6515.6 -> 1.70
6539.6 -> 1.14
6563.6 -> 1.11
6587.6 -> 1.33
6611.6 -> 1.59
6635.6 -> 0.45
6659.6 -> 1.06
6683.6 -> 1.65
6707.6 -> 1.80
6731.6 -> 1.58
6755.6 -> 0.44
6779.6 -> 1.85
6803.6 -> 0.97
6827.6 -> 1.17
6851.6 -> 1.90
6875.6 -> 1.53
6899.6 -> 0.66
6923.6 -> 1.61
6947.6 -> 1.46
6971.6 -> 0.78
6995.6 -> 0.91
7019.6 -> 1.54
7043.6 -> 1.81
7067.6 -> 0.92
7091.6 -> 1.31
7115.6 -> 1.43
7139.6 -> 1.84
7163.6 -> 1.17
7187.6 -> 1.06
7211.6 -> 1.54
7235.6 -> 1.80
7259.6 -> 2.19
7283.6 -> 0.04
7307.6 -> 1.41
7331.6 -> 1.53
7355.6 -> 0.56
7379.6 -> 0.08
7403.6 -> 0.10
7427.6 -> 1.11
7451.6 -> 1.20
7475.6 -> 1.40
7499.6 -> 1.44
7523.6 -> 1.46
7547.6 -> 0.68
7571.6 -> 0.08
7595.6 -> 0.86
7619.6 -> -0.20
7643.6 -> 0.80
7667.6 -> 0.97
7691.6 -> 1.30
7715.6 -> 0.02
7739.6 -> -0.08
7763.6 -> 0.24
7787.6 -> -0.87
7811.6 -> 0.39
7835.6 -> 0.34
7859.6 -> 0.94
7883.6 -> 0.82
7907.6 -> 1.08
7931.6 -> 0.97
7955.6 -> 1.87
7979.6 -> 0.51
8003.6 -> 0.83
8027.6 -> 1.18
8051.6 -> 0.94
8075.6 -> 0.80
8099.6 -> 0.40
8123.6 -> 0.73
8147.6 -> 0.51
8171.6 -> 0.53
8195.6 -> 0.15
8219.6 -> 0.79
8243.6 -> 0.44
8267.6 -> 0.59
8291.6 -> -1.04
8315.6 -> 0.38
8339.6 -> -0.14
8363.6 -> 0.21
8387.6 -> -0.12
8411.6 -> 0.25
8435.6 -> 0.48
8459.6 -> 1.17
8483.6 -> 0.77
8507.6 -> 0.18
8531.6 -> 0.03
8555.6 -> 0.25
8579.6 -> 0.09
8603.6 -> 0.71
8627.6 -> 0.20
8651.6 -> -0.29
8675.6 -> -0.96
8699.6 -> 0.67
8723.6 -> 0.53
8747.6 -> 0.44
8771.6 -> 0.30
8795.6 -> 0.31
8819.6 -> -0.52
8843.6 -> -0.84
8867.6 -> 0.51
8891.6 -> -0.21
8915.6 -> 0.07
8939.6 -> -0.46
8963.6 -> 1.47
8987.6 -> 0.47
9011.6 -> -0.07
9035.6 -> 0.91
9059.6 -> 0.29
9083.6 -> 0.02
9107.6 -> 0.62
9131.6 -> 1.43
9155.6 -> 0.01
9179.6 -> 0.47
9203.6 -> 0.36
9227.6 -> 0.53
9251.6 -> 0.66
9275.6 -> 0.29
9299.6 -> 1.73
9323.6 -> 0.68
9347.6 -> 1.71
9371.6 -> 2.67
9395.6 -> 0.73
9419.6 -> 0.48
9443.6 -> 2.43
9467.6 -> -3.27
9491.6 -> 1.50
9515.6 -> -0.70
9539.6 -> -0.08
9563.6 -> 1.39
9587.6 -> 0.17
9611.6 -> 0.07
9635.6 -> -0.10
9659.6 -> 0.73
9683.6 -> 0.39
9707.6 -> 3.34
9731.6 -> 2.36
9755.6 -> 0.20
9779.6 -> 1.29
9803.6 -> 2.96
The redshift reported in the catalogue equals 1.607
